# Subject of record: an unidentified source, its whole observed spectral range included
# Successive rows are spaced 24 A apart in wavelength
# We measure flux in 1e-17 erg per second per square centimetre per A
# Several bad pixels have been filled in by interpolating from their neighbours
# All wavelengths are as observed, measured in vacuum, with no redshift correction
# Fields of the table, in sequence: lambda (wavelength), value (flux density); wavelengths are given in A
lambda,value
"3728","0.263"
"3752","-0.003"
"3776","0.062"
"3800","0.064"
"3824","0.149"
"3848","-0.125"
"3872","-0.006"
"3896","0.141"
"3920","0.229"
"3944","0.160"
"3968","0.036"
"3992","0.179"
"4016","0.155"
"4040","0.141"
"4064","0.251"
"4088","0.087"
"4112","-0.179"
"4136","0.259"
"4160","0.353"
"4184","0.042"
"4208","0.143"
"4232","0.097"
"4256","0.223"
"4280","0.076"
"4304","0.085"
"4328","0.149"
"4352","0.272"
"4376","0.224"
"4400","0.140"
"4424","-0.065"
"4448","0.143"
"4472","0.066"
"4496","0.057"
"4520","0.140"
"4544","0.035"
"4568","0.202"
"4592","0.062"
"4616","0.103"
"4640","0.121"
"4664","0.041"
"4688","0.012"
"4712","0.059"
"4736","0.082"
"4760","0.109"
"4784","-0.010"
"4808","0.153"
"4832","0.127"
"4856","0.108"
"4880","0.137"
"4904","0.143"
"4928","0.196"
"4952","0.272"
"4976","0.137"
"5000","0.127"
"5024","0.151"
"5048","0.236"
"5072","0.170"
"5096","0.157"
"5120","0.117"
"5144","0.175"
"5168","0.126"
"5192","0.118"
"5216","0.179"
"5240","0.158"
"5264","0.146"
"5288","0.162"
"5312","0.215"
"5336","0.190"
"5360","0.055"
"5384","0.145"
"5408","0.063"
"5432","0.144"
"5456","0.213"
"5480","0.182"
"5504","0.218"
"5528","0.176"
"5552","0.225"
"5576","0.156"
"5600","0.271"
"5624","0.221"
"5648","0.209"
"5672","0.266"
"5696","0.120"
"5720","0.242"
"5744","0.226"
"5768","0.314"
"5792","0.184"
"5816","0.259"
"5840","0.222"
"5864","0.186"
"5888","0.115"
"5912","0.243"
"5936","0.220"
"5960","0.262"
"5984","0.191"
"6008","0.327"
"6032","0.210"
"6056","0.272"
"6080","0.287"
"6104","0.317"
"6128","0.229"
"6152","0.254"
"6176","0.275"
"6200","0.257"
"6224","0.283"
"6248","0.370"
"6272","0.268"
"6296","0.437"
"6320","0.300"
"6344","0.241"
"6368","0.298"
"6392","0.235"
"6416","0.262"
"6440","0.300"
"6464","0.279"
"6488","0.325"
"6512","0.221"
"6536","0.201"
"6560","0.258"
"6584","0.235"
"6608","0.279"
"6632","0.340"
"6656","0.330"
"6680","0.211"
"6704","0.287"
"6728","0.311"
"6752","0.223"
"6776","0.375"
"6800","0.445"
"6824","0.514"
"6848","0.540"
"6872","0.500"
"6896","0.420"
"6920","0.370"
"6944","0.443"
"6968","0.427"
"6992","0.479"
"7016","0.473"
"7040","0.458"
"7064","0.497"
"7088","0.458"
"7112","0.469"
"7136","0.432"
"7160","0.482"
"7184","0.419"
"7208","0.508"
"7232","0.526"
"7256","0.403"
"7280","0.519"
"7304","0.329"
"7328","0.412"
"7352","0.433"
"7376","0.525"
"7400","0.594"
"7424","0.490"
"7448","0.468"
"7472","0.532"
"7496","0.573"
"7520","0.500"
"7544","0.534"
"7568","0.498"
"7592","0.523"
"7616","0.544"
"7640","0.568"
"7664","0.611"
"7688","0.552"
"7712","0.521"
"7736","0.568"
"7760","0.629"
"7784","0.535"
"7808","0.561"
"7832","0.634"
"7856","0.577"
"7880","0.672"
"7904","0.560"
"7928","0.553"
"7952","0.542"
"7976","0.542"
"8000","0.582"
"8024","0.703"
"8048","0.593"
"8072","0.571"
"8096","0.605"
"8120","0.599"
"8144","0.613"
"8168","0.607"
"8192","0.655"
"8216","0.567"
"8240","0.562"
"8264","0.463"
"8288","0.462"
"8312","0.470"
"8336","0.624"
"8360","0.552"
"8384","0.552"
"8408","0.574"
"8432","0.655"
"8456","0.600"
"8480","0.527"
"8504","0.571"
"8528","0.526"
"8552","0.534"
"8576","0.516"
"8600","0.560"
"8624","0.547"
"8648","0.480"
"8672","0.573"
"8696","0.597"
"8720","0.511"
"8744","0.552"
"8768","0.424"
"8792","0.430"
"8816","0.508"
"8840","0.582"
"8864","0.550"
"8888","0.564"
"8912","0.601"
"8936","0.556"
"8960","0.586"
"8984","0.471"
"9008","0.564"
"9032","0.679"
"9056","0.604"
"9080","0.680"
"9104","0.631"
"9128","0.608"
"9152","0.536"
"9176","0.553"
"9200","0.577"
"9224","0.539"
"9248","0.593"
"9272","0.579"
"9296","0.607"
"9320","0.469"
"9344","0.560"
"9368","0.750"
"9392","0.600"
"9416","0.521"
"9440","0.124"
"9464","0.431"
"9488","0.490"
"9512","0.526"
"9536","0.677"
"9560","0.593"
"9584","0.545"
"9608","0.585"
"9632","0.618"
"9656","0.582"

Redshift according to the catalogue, 0.699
